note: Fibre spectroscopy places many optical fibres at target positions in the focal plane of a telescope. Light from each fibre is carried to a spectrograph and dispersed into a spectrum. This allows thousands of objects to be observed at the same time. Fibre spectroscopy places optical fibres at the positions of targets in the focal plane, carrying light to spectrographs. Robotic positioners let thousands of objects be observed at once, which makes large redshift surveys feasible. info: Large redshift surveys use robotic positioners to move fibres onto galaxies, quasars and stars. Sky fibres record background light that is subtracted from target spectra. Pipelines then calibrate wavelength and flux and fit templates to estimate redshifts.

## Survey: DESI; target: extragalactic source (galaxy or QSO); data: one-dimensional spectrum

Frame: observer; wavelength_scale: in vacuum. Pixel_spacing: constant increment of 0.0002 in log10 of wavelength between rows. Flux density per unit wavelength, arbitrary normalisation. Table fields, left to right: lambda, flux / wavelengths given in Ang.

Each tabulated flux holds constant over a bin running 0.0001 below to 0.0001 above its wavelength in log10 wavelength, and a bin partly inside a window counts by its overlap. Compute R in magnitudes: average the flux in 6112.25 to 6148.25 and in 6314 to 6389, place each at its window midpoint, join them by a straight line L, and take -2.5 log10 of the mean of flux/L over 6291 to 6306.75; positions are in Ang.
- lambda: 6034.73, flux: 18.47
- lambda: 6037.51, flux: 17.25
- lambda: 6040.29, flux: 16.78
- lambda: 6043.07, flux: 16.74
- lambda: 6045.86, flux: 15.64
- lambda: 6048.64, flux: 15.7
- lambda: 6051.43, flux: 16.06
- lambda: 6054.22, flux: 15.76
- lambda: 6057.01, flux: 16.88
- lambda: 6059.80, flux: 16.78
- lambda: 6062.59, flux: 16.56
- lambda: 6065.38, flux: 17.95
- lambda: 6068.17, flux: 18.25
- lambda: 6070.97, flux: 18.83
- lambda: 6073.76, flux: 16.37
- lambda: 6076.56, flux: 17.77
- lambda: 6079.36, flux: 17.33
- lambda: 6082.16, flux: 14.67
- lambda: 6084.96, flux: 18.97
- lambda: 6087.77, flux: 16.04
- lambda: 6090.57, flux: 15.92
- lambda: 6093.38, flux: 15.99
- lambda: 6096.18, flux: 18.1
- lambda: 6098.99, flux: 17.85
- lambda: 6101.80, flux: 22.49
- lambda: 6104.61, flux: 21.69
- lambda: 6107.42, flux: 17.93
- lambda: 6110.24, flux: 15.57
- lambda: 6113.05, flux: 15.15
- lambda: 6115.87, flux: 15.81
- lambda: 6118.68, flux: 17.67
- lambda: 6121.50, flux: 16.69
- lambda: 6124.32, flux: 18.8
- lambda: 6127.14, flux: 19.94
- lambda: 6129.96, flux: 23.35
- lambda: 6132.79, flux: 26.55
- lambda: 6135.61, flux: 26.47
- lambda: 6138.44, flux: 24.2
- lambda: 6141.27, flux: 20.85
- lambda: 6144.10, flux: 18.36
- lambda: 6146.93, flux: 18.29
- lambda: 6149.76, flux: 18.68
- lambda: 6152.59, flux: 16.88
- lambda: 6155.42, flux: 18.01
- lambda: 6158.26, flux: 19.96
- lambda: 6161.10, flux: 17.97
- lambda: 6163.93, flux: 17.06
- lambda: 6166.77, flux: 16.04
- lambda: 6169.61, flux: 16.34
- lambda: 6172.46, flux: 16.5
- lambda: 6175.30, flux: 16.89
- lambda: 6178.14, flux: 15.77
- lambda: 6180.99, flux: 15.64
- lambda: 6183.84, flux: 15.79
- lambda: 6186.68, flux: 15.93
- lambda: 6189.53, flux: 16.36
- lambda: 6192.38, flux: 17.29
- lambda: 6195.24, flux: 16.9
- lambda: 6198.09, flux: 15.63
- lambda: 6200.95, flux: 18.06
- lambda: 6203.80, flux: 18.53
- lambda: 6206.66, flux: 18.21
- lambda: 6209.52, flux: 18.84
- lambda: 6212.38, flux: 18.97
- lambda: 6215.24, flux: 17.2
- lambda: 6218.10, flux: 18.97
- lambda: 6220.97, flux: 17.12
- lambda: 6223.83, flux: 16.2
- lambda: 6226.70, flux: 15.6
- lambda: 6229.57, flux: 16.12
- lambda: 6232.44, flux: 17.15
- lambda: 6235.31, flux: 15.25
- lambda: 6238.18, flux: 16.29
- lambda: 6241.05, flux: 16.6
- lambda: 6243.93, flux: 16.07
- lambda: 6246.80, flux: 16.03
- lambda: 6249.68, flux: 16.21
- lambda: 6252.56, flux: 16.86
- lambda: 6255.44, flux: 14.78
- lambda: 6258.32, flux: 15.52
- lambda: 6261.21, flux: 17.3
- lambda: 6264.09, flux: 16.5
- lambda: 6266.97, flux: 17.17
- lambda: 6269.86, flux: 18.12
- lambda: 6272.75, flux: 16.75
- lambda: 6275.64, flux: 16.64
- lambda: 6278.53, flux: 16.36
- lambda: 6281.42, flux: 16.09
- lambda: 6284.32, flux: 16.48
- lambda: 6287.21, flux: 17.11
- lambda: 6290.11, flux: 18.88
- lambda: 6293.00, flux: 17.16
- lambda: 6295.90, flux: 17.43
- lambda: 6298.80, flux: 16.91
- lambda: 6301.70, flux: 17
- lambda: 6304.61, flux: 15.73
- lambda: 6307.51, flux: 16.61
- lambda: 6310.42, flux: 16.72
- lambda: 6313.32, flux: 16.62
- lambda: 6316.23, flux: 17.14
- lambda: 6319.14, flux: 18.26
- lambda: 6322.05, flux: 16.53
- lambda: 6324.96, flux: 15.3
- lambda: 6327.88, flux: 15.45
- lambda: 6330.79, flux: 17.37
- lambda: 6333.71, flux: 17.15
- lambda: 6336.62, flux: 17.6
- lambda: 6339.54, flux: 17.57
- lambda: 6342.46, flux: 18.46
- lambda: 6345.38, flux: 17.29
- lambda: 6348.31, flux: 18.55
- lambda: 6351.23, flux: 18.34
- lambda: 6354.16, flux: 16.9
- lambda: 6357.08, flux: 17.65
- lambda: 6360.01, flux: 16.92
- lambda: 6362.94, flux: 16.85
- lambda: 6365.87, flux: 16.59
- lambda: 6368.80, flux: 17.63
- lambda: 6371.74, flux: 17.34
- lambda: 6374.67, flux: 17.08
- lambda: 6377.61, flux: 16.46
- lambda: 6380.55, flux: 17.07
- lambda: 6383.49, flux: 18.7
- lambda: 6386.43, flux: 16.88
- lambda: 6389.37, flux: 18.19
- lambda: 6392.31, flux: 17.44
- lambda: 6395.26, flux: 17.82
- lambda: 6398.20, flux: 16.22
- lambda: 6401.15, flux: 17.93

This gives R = 0.07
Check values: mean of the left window 20.3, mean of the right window 17.3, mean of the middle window 16.9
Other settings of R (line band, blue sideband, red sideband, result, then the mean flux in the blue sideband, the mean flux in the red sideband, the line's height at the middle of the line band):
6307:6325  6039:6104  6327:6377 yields 0.03 mag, 17.2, 17.3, 17.3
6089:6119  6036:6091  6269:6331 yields -0.05 mag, 16.8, 16.8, 16.8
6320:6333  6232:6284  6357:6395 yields 0.04 mag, 16.4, 17.3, 16.9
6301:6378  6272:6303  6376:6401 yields 0.01 mag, 17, 17.4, 17.2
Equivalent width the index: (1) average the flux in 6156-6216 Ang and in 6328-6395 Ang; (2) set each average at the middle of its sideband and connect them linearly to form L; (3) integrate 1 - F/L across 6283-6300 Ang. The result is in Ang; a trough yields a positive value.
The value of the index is 0.0 Ang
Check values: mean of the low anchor 17.1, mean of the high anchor 17.4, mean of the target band 17.3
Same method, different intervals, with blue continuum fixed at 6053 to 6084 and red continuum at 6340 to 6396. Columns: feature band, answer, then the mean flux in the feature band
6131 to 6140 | -4.41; 25.5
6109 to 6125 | 0.56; 16.5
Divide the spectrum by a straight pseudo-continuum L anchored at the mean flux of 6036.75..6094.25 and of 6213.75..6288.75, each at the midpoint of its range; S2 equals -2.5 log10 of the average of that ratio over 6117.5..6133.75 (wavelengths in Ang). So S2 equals -0.215 mag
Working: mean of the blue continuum 16.8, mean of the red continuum 16.6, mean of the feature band 20.4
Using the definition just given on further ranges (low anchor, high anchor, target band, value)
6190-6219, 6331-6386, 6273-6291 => 0.05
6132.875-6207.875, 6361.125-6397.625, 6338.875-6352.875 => -0.04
